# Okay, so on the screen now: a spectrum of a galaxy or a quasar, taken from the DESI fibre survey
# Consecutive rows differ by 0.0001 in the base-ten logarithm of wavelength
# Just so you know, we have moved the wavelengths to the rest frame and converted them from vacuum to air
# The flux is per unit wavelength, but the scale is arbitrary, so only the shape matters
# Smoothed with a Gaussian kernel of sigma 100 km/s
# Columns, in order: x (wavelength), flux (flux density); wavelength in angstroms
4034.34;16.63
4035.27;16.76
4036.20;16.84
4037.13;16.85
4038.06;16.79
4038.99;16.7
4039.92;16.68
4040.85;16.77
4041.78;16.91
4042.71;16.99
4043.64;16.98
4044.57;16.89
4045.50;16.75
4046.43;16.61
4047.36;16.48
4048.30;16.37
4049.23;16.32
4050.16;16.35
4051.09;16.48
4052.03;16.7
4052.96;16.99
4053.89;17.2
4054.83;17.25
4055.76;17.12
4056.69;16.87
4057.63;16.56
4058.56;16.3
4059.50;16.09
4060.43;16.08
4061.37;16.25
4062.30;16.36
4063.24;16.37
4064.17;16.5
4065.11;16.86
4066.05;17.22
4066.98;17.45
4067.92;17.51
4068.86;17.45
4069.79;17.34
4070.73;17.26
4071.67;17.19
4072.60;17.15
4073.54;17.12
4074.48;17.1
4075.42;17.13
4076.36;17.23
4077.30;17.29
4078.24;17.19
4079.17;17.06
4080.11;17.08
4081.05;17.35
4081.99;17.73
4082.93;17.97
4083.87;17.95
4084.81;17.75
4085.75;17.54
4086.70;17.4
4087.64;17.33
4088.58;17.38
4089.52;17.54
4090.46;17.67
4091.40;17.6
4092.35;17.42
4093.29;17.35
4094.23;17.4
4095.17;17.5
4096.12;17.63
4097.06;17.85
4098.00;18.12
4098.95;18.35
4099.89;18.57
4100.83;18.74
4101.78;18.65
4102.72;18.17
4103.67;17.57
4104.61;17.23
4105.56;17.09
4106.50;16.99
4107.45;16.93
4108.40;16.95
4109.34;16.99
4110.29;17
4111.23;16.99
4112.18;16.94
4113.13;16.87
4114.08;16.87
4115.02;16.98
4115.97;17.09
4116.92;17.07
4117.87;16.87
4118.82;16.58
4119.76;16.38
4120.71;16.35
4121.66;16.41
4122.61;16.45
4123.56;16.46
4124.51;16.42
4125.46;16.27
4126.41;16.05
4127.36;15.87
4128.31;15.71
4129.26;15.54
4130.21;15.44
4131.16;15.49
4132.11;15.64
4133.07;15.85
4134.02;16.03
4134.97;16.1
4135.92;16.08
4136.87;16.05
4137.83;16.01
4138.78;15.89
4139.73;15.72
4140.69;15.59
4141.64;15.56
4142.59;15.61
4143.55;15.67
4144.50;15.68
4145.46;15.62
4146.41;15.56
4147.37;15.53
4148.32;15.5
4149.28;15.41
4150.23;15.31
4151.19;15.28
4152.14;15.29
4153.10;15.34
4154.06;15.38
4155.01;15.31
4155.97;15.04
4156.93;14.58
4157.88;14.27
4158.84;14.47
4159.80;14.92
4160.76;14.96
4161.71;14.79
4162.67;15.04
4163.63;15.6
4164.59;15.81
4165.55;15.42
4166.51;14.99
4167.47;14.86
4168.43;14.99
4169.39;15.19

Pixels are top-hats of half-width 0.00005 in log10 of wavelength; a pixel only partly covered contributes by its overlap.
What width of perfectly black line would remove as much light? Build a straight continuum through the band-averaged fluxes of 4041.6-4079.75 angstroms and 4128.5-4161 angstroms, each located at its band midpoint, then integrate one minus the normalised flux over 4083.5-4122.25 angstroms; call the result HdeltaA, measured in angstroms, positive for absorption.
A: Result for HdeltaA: -2.9 angstroms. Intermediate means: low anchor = 16.9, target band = 17.4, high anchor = 15.5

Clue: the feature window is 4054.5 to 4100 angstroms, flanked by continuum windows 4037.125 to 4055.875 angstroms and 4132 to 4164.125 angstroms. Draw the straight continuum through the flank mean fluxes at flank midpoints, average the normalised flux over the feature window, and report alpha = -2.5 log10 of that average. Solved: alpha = -0.06 mag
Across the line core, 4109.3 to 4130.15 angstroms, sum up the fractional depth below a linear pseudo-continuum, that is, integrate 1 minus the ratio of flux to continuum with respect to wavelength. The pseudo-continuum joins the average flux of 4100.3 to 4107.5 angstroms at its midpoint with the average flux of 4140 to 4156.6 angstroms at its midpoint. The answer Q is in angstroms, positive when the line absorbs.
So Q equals 0.5 angstroms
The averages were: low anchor 17.7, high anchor 15.4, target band 16.5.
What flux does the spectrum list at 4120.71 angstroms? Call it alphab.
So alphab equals 16.35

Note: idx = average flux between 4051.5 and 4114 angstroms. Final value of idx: 17.3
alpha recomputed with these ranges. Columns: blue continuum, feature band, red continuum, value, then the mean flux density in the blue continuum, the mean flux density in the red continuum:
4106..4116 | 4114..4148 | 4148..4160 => 0.002 mag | 17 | 15.1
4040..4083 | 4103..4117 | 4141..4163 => -0.068 mag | 16.9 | 15.2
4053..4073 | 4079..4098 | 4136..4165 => -0.071 mag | 16.9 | 15.4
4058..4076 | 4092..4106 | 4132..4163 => -0.099 mag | 16.9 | 15.4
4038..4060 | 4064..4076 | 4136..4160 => -0.048 mag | 16.7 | 15.4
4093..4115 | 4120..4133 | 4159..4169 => 0.041 mag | 17.5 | 15.1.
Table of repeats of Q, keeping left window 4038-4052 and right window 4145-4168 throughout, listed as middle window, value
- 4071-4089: -1.3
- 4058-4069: -0.2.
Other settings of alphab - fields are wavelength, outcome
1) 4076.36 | 17.23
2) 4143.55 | 15.67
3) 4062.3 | 16.36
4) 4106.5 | 16.99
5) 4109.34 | 16.99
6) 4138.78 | 15.89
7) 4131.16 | 15.49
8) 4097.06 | 17.85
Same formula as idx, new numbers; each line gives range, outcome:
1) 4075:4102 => 17.6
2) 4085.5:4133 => 17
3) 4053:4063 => 16.6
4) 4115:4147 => 16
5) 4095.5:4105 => 18.1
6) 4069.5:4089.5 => 17.4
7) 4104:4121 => 16.9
